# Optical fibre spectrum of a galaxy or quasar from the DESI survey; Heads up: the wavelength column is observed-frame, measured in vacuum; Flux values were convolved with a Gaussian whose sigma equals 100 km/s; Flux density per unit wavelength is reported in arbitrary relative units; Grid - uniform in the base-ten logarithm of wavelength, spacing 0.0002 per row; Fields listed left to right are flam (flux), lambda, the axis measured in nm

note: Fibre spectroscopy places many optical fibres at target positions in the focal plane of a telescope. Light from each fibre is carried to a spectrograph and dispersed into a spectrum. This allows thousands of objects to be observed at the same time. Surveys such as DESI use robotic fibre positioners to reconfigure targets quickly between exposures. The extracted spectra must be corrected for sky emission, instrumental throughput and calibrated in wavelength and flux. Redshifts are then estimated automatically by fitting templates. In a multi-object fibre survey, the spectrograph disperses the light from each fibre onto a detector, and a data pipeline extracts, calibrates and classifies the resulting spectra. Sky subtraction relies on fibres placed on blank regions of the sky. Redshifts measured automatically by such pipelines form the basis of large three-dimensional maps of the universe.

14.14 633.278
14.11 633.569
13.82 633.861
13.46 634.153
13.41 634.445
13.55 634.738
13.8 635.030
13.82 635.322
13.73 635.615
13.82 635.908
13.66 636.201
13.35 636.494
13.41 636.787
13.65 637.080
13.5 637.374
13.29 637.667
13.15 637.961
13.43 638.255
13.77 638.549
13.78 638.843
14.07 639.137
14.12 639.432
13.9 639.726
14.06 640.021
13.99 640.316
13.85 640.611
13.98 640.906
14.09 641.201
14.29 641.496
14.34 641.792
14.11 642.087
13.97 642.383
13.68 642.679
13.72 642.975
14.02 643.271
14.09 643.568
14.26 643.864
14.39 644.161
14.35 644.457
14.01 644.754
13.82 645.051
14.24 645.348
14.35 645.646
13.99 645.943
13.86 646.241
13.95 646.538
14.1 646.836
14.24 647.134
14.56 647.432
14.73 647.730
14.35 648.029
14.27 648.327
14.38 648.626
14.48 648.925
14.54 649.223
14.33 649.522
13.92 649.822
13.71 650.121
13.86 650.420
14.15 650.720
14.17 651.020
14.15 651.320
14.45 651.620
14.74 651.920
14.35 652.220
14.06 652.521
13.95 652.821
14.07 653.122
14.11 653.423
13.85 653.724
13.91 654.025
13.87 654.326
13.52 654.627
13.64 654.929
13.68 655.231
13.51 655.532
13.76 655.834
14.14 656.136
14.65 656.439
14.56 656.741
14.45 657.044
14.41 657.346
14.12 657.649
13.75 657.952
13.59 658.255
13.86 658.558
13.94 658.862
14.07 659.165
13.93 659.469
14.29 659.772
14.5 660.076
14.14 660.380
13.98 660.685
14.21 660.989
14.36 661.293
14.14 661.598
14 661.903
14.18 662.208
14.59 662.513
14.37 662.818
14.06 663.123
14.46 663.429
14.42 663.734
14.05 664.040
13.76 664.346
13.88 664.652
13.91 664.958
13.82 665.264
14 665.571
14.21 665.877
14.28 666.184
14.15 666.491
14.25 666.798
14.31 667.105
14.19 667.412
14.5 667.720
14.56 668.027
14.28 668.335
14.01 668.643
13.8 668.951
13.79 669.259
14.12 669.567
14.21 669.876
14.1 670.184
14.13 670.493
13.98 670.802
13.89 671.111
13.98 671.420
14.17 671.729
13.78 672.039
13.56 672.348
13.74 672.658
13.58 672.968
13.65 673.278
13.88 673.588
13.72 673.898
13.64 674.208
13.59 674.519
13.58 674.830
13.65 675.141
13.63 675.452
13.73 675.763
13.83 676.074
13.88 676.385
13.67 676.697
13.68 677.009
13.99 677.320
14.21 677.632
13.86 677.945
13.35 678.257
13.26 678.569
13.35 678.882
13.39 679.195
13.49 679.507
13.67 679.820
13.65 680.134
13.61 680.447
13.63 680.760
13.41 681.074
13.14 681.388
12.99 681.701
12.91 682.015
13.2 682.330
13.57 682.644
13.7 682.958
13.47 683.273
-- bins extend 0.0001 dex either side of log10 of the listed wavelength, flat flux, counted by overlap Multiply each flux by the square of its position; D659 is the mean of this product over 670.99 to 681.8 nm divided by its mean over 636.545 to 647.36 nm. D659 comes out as 1.09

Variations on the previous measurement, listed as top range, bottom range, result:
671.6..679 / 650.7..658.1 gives 1.04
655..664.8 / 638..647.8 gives 1.06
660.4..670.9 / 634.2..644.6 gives 1.11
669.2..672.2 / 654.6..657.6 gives 1.04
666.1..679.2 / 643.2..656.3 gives 1.05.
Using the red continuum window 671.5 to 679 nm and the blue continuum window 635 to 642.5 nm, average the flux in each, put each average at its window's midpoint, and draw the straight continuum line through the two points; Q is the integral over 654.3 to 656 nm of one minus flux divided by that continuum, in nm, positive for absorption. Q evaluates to 0.01 nm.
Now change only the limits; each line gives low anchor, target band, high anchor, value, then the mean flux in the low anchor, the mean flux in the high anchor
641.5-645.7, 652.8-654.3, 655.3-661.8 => 0.014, 14.1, 14.1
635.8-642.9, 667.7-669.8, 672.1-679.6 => -0.067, 13.8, 13.7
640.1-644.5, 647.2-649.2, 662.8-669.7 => -0.053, 14.1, 14.1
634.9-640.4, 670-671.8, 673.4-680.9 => -0.049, 13.7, 13.7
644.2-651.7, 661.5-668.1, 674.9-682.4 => -0.161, 14.2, 13.6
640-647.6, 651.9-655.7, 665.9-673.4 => 0.043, 14.1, 14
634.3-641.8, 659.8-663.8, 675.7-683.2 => -0.184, 13.8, 13.5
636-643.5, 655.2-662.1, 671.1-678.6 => -0.161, 13.8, 13.7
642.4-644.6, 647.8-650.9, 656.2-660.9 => -0.025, 14.1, 14.1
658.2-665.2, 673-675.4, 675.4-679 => 0.022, 14.1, 13.7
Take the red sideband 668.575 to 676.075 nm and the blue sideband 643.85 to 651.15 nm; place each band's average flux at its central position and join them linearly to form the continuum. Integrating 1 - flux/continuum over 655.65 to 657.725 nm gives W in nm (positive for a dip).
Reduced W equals -0.03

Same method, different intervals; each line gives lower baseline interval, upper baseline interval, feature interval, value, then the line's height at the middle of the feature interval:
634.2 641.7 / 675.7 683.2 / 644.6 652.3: -0.30 nm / 13.7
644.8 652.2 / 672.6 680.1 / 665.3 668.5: -0.09 nm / 13.9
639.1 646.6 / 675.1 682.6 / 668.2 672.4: -0.10 nm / 13.7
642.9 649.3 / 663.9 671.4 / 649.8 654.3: 0.03 nm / 14.2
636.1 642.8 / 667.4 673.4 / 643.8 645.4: -0.04 nm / 13.8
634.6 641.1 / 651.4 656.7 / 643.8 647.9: -0.10 nm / 13.9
